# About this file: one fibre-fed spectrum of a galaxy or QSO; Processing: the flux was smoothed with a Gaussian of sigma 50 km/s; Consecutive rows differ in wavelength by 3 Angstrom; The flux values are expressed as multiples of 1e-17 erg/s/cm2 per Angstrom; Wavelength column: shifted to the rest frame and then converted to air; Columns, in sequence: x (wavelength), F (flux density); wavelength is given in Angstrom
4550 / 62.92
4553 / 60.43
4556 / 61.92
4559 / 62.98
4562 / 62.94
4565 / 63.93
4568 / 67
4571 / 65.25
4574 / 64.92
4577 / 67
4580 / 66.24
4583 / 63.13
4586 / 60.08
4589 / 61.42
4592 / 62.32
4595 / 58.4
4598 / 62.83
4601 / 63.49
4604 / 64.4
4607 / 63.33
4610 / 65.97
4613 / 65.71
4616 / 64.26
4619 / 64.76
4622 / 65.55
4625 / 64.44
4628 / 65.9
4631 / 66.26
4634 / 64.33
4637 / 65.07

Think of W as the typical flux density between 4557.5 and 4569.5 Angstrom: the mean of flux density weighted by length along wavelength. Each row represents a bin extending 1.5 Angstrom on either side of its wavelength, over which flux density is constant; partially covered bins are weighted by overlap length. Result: 64.2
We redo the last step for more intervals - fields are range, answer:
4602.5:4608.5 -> 63.9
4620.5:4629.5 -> 65.3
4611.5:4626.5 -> 64.9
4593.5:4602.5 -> 61.6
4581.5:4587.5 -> 61.6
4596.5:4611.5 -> 64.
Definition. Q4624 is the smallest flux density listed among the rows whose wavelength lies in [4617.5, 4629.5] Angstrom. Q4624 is 64.44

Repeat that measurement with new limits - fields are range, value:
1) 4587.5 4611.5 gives 58.4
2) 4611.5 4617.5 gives 64.26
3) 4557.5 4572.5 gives 62.94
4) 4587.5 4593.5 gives 61.42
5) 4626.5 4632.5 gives 65.9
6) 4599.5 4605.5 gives 63.49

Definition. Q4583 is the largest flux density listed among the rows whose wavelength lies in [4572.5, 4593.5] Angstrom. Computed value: 67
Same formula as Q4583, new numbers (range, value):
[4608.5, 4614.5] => 65.97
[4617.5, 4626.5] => 65.55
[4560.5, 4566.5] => 63.93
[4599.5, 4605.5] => 64.4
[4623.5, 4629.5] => 65.9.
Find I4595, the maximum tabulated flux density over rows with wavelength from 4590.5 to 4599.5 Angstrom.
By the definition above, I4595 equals 62.83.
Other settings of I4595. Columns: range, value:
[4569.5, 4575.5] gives 65.25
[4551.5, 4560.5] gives 62.98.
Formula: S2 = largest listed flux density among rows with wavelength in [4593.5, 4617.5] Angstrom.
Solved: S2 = 65.97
